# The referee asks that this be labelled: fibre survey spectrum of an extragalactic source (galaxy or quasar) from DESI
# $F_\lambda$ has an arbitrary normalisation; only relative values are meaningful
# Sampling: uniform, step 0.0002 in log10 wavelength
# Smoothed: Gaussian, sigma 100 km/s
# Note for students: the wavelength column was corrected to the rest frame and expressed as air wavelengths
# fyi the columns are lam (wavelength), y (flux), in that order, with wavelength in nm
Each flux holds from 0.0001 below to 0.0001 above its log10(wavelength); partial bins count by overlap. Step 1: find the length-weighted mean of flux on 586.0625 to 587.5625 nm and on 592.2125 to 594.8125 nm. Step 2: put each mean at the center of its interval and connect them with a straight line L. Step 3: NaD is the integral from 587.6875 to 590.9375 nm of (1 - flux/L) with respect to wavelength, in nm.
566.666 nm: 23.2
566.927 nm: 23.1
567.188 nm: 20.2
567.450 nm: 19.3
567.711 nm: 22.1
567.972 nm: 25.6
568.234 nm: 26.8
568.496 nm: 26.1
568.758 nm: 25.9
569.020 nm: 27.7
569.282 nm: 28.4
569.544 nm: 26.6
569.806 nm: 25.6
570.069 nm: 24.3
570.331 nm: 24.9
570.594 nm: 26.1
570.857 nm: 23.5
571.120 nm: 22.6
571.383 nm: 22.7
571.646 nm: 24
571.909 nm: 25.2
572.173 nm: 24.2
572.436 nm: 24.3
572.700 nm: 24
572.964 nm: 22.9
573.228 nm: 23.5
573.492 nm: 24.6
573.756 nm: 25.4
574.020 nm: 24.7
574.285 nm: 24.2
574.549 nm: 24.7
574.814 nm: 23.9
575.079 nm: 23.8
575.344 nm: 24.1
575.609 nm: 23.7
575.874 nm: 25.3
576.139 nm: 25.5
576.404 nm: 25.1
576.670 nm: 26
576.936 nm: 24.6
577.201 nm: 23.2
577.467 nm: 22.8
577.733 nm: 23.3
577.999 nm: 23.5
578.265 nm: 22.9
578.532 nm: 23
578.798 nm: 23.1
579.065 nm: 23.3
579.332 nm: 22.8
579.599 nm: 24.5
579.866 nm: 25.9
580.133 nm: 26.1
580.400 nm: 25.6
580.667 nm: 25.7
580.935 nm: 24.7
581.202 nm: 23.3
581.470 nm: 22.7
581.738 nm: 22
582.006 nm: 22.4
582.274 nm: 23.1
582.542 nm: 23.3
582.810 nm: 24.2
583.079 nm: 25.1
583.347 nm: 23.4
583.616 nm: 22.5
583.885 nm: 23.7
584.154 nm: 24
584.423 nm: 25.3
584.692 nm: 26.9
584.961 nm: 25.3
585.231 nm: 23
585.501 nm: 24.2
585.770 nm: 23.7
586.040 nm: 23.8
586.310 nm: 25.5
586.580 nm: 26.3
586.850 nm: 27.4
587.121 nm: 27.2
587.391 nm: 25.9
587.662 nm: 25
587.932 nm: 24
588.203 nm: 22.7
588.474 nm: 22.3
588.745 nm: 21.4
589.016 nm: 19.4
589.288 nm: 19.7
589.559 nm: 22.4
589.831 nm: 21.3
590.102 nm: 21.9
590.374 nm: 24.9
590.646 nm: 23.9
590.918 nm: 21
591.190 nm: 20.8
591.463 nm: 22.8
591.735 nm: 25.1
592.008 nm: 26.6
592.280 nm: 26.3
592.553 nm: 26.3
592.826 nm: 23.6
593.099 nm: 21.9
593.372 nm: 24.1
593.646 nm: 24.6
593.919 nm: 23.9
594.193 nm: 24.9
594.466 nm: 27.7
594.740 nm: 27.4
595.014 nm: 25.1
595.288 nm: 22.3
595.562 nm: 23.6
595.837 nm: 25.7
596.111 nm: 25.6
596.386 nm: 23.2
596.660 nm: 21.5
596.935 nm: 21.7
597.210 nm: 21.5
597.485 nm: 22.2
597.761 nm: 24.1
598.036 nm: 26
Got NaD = 0.45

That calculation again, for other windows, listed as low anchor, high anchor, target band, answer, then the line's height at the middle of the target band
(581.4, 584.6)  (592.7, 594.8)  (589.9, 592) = 0.11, 24.4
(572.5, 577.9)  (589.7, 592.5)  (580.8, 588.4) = -0.14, 23.8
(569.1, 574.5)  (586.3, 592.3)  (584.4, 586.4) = -0.07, 23.8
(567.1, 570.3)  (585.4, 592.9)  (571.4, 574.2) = 0.06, 24.7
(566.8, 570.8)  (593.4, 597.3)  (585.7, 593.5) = 0.21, 24.4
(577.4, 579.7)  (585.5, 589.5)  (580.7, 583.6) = 0.00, 23.5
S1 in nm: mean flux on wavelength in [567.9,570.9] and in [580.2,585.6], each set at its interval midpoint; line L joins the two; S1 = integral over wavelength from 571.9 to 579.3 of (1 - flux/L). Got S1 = 0.31 nm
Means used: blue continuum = 26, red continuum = 24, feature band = 24.1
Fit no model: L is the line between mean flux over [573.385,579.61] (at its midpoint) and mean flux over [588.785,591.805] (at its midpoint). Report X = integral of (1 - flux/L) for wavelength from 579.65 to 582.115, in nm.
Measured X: -0.091 nm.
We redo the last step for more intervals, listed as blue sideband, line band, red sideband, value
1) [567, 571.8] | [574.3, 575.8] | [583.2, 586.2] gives 0.02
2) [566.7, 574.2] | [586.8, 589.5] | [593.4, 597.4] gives 0.10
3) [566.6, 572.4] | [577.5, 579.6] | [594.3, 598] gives 0.10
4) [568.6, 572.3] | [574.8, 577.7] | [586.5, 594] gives 0.04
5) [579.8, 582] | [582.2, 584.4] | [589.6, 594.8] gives 0.05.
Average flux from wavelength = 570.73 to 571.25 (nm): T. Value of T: 23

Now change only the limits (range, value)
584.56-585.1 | 26.1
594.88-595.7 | 23.7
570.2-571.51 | 24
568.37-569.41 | 27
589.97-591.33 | 22.5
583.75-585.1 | 25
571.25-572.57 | 24.1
